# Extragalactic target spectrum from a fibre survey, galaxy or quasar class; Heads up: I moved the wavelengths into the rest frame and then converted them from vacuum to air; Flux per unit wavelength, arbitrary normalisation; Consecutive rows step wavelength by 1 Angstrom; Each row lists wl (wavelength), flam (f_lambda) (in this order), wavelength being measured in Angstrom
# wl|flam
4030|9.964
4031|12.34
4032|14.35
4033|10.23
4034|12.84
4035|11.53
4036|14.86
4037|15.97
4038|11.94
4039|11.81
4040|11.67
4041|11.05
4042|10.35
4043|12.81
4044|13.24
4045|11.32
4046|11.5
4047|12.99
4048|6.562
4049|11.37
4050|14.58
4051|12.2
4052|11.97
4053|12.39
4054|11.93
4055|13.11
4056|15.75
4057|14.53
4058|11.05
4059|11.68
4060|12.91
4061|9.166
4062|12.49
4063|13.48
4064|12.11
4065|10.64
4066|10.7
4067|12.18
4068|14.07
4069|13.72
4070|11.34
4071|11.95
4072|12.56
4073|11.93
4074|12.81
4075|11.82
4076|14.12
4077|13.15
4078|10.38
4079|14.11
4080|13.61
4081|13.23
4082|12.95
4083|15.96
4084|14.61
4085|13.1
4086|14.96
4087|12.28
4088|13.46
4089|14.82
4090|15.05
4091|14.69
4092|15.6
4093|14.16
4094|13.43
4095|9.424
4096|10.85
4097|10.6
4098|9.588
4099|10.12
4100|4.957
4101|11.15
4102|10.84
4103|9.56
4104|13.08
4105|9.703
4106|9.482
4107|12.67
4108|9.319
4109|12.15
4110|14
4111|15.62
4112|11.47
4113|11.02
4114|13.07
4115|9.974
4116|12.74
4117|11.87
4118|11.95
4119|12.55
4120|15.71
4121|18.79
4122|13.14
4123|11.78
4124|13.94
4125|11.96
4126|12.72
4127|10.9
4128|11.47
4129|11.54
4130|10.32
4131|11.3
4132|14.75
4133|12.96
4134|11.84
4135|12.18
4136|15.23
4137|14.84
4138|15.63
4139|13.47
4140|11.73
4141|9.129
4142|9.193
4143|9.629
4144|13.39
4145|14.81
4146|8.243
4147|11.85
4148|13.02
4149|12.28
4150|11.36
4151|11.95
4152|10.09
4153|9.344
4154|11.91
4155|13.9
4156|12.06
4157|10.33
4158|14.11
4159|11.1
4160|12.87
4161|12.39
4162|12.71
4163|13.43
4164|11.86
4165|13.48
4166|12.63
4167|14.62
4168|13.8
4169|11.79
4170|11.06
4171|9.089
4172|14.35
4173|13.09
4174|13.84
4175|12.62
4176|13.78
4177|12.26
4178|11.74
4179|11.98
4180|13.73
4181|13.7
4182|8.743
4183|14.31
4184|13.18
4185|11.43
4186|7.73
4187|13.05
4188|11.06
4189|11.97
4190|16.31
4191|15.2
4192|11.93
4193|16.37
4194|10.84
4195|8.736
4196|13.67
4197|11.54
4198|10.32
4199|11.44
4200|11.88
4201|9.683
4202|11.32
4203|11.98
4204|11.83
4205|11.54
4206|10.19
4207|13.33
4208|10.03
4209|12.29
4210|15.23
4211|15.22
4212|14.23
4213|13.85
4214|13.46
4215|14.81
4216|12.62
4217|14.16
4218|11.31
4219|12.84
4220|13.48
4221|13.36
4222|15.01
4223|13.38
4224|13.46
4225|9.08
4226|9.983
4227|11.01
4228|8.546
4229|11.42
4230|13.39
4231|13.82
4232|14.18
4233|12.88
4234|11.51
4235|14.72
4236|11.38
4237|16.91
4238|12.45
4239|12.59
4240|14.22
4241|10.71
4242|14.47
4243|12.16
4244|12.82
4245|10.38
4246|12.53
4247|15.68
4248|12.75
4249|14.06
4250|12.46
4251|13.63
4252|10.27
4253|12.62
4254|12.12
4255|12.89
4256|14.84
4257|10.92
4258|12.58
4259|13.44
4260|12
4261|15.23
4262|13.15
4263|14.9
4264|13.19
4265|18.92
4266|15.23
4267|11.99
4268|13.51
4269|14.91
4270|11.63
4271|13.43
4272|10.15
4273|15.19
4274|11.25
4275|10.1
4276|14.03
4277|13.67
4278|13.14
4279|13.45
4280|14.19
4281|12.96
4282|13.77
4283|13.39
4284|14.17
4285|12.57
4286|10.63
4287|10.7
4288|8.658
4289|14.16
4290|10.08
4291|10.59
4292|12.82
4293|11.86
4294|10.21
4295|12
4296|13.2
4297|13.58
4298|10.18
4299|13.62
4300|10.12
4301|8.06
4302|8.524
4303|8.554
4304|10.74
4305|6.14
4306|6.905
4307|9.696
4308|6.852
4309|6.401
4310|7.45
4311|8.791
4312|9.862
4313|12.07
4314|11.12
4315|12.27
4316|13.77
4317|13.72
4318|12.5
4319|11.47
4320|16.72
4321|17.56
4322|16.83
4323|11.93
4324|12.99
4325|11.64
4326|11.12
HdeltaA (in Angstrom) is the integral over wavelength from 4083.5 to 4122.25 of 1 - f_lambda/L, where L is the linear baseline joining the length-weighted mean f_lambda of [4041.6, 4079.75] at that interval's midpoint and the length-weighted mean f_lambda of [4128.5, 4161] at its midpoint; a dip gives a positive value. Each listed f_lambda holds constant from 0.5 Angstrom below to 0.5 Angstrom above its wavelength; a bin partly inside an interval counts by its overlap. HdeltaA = -0.6 Angstrom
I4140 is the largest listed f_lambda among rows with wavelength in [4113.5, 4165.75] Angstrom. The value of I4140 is 18.79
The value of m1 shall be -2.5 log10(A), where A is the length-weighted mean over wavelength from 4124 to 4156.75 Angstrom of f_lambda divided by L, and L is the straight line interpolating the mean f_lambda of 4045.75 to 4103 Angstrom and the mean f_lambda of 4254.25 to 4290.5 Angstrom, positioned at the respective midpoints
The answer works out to 0.05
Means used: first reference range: 12.4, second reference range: 13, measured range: 12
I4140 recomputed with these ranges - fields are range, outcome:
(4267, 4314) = 15.19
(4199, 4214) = 15.23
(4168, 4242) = 16.91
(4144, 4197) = 16.37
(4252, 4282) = 18.92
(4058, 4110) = 15.96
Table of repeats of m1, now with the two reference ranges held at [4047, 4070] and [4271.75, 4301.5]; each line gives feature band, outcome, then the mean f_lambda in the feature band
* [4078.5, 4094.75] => -0.15 mag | 14.1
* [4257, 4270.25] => -0.14 mag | 13.8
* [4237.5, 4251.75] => -0.07 mag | 12.9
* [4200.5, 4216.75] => -0.04 mag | 12.6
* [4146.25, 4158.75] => 0.04 mag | 11.8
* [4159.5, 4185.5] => -0.04 mag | 12.6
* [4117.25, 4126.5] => -0.12 mag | 13.6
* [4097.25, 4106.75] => 0.22 mag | 9.93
